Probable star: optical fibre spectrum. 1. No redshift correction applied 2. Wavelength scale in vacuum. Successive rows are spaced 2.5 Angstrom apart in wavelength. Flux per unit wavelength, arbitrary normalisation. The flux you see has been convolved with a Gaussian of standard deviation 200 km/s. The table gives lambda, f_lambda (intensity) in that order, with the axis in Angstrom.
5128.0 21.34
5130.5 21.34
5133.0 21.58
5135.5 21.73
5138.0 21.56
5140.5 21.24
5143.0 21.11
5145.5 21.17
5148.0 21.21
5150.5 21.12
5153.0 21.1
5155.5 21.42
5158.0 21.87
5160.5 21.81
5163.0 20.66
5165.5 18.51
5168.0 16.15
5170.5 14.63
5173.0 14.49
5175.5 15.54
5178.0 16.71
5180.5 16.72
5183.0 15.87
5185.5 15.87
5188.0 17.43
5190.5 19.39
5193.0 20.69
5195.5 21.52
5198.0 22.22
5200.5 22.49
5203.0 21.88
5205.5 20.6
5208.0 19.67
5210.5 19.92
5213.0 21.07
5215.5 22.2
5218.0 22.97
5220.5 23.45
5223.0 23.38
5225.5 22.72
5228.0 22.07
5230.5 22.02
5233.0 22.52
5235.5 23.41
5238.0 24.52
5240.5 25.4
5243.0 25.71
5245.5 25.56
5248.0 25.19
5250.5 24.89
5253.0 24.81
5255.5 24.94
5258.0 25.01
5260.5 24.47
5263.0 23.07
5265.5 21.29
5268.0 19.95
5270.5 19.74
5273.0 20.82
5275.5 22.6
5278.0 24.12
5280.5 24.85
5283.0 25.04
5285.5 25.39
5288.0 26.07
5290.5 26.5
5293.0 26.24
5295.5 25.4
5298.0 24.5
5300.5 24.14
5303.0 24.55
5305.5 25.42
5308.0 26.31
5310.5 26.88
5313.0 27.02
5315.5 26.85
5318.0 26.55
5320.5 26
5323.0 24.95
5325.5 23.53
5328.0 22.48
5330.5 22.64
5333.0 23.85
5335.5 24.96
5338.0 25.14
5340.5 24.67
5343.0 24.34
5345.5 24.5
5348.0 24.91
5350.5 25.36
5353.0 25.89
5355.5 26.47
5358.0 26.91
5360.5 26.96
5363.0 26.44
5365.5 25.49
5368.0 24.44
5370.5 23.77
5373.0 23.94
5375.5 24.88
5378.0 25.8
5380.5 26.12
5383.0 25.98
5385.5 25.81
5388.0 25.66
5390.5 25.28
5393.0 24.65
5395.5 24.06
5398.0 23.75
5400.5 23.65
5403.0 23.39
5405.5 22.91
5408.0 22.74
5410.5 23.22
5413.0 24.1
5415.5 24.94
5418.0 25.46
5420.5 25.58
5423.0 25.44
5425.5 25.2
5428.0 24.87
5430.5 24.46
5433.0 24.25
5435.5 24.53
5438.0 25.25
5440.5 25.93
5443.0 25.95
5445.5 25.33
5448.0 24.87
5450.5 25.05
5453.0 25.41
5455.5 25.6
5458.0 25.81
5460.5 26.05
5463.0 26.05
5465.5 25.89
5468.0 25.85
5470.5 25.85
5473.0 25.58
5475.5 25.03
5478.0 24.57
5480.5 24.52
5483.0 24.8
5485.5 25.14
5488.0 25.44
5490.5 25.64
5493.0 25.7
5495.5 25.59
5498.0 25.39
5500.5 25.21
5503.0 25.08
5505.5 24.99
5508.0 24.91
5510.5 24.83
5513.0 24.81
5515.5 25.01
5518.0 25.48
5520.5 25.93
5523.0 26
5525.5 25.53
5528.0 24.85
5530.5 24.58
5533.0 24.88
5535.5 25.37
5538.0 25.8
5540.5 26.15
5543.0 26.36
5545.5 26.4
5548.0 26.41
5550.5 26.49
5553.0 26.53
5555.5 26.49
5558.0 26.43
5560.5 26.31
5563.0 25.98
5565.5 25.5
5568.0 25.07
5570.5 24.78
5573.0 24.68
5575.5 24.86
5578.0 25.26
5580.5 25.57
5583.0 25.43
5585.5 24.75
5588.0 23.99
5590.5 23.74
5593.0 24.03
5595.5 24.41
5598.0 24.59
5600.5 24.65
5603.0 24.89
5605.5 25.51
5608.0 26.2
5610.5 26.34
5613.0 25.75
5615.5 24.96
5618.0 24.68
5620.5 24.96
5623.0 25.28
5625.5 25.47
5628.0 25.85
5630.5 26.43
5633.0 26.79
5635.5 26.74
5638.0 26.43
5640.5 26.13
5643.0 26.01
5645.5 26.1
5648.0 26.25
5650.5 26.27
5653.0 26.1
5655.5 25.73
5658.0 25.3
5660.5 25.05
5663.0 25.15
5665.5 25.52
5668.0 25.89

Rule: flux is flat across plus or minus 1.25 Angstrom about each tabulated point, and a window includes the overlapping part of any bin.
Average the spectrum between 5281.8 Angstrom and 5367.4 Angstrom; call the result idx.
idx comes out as 25.4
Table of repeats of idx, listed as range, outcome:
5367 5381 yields 24.8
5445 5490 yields 25.4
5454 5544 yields 25.4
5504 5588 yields 25.5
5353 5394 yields 25.6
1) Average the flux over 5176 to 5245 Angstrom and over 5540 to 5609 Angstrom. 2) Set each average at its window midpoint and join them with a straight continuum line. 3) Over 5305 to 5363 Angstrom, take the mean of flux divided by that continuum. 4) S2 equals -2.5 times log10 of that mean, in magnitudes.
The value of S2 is -0.124 mag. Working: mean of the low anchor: 21.2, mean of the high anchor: 25.4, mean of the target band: 25.4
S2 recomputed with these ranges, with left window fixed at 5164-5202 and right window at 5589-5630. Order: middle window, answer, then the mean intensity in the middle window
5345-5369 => -0.23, 25.8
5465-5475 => -0.13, 25.7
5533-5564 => -0.09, 26.2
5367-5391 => -0.19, 25.2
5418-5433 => -0.14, 25.1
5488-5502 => -0.10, 25.5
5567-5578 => -0.02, 24.9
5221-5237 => -0.21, 22.8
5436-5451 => -0.14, 25.4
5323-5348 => -0.18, 24.1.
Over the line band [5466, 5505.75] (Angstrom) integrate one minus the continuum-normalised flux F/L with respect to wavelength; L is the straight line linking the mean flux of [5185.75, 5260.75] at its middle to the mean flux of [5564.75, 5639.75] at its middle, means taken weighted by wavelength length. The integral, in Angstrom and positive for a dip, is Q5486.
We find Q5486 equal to -1.37 Angstrom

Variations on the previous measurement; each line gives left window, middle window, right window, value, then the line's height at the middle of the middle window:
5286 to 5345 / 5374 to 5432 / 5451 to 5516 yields 1.30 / 25.3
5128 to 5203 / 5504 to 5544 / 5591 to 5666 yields -1.83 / 24.2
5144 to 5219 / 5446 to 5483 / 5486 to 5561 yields -1.28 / 24.6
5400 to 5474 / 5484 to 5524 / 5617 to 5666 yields -0.09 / 25.3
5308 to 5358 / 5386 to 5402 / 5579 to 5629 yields 0.38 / 25.2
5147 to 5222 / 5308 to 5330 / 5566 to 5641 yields -4.14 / 21.5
